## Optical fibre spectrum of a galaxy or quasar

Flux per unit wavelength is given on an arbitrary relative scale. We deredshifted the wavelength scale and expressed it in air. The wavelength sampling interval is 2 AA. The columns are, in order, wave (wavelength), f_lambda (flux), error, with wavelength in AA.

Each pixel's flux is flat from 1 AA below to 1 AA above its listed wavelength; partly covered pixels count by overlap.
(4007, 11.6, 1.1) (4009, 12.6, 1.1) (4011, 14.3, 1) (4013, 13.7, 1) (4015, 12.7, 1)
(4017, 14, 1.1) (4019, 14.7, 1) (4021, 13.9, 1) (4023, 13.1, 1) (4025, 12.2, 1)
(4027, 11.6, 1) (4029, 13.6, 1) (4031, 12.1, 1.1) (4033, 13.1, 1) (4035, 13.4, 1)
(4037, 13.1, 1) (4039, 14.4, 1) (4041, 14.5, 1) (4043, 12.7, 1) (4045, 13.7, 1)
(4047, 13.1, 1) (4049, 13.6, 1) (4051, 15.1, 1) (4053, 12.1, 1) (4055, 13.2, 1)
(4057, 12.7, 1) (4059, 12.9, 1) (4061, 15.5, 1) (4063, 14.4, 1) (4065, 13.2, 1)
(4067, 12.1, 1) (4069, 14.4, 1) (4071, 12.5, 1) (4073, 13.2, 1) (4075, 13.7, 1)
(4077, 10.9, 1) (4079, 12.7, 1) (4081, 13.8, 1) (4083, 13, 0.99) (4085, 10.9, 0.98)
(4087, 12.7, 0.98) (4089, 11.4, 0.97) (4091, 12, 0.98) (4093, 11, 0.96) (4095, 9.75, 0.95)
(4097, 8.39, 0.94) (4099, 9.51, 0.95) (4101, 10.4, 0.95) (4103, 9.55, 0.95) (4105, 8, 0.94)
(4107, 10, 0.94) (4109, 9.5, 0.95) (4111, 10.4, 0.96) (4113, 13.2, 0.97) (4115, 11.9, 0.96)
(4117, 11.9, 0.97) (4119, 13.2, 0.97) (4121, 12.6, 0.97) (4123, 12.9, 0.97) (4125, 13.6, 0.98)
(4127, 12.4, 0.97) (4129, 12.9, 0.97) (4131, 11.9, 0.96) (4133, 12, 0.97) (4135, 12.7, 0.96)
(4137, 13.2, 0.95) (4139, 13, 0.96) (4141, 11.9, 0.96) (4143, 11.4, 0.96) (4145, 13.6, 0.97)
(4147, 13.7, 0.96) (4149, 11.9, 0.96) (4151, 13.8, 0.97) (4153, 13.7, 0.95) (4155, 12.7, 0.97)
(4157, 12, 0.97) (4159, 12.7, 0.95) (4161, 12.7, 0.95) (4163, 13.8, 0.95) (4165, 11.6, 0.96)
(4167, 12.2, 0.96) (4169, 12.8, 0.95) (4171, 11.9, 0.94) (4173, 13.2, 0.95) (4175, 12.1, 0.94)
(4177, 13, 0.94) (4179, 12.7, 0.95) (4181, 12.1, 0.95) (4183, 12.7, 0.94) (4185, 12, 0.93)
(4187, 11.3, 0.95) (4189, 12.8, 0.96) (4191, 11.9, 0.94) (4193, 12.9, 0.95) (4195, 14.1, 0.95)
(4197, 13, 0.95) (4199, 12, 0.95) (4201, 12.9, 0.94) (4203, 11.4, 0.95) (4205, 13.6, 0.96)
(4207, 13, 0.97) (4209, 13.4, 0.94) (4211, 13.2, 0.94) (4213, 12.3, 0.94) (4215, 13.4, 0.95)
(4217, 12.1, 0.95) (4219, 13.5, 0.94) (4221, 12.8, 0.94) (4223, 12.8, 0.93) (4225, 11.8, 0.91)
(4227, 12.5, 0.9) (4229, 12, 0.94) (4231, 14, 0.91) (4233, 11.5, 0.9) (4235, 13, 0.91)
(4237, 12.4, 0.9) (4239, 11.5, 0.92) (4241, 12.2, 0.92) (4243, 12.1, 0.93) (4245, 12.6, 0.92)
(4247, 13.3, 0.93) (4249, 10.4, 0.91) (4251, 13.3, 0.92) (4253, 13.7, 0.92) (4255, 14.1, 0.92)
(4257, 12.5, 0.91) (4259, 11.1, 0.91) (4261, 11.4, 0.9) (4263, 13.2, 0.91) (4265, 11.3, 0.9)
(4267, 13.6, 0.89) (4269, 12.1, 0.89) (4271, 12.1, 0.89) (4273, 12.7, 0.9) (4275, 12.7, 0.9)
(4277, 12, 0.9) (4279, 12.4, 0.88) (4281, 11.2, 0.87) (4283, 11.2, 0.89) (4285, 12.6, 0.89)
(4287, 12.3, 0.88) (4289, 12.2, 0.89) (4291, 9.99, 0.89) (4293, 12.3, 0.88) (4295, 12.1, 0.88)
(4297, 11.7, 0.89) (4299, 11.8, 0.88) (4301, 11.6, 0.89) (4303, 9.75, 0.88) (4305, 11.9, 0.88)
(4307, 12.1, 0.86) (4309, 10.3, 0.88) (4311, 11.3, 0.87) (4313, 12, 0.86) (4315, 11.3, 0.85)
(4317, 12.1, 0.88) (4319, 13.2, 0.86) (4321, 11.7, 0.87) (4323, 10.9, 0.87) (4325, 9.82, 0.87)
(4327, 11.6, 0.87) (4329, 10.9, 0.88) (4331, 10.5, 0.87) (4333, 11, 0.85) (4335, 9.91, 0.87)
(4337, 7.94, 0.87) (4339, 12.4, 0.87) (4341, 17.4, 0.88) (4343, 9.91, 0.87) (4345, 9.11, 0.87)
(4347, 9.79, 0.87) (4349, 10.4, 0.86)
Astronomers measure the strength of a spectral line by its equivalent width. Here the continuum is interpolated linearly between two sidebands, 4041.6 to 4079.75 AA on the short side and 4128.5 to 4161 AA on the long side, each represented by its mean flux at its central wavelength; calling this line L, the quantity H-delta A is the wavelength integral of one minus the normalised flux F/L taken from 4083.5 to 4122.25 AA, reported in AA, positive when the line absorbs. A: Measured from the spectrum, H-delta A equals 6.2 AA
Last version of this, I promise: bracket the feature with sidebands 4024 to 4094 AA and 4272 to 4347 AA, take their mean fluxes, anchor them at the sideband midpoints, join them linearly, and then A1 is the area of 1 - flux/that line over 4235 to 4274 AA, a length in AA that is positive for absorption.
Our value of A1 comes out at -1.98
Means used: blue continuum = 13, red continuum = 11.5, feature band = 12.4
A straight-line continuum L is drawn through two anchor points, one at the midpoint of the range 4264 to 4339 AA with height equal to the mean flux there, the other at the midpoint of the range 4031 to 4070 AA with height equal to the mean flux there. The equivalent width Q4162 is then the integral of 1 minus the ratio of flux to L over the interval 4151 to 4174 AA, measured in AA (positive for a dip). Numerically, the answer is -0.17 AA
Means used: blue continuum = 13.5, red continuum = 11.5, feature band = 12.7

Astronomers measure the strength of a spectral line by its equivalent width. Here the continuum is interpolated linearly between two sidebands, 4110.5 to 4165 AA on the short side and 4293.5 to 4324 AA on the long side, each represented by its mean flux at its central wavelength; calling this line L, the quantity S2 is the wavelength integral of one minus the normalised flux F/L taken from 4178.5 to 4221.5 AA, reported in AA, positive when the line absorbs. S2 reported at -1.5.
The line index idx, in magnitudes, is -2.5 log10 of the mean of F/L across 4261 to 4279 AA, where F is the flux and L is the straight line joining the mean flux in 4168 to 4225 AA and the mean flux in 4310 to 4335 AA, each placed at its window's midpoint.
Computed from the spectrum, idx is -0.048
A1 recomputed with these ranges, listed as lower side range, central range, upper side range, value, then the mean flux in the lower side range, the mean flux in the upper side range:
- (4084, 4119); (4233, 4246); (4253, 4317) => -0.7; 10.7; 11.9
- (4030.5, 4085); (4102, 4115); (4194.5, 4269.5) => 2.8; 13.3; 12.6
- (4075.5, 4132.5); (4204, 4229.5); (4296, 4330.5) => -3.1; 11.5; 11.4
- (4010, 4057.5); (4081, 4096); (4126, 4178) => 1.6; 13.4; 12.6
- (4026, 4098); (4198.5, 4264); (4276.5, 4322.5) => -3.1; 12.8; 11.7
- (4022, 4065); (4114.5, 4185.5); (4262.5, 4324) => 0.4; 13.3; 11.8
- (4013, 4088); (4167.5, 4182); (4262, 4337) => -0.1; 13.2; 11.6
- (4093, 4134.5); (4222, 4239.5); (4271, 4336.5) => -1.6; 11.2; 11.5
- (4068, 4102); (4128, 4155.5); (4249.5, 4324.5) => -2.1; 11.8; 12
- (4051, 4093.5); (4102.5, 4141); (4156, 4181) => 2.5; 12.9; 12.5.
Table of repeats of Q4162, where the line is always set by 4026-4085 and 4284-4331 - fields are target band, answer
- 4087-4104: 3.4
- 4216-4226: -0.4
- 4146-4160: -0.4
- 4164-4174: 0.1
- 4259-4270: -0.4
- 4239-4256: -1.0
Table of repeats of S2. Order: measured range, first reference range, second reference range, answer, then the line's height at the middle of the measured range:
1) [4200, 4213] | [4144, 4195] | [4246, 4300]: -0.4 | 12.5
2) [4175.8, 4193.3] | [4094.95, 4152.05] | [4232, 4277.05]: -0.5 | 12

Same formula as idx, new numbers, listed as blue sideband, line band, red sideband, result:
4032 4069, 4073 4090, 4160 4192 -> 0.07 mag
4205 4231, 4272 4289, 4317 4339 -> -0.04 mag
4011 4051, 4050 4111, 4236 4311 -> 0.10 mag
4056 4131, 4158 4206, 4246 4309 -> -0.05 mag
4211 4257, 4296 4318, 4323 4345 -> 0.00 mag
